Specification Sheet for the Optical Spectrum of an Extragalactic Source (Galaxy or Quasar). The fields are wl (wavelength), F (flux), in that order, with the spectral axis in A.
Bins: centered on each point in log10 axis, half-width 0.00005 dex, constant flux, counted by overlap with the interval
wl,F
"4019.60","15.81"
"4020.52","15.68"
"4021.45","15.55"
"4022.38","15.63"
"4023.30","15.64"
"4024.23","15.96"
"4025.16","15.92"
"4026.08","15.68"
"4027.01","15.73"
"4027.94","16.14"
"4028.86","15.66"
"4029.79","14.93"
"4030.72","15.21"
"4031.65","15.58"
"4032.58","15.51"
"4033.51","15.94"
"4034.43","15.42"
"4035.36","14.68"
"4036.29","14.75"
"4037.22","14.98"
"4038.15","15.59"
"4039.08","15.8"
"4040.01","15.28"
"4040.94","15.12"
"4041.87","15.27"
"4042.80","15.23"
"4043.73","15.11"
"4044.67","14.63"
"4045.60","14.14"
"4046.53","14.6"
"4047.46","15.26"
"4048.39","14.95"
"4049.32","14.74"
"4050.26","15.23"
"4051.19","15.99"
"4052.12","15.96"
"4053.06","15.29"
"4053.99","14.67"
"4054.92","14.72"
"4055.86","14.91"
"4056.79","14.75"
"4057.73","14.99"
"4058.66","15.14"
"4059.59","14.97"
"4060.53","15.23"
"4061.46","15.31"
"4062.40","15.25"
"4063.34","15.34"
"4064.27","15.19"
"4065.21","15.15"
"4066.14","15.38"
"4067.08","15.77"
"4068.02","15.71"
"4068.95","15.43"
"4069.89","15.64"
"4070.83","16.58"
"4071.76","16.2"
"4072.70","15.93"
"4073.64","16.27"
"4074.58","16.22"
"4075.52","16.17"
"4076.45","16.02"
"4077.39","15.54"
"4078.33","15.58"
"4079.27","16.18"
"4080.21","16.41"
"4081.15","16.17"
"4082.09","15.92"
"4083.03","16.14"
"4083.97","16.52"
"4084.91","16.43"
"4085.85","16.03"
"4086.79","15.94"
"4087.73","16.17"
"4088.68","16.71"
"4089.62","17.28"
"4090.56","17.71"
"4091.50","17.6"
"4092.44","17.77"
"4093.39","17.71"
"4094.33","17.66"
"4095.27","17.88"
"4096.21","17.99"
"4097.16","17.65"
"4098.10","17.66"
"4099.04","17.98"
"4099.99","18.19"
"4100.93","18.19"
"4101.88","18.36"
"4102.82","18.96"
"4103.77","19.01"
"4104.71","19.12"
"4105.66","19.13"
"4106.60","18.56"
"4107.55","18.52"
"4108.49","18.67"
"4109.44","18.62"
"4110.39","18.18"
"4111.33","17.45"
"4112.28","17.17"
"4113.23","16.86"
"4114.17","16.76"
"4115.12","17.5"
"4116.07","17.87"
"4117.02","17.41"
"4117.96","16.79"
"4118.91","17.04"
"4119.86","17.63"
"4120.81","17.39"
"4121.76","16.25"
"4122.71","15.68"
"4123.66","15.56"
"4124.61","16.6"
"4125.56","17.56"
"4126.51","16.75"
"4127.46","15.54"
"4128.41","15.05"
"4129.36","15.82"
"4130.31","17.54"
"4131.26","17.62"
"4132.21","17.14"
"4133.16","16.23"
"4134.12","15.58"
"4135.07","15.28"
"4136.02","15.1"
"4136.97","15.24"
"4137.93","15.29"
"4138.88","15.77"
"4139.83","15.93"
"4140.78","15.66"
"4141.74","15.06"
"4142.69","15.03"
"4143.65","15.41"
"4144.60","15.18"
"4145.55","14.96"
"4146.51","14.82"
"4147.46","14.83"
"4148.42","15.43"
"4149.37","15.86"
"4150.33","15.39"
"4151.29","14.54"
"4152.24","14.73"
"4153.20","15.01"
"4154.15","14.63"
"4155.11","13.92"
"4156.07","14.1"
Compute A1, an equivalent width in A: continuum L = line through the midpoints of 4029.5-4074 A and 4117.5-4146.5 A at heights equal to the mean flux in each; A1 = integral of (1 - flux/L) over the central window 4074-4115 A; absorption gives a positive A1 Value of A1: -4.3 A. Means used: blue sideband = 15.3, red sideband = 16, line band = 17.3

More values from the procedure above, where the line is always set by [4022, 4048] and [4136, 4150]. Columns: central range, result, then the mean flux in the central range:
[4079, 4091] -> -0.87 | 16.4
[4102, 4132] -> -4.04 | 17.4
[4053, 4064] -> 0.21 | 15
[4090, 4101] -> -1.79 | 17.8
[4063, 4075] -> -0.34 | 15.8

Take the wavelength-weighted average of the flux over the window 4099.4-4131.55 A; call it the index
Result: 17.4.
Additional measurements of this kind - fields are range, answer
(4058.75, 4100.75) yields 16.4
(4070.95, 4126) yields 17.2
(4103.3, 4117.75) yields 18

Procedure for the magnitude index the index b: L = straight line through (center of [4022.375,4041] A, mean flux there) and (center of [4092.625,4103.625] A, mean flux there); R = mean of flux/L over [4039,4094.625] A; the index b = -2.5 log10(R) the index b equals 0.07 mag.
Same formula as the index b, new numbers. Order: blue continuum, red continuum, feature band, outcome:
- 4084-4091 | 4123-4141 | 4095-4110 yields -0.12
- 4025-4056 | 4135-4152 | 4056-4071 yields -0.01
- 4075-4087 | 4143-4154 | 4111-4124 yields -0.09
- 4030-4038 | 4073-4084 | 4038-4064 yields 0.03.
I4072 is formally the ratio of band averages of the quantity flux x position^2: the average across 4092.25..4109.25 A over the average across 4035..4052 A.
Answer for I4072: 1.2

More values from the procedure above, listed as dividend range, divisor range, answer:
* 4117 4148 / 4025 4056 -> 1.10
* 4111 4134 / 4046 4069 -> 1.14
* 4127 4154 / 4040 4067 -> 1.07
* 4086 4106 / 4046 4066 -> 1.20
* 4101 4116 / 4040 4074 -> 1.22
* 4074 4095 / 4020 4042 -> 1.10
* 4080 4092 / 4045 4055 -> 1.12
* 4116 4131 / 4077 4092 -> 1.03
